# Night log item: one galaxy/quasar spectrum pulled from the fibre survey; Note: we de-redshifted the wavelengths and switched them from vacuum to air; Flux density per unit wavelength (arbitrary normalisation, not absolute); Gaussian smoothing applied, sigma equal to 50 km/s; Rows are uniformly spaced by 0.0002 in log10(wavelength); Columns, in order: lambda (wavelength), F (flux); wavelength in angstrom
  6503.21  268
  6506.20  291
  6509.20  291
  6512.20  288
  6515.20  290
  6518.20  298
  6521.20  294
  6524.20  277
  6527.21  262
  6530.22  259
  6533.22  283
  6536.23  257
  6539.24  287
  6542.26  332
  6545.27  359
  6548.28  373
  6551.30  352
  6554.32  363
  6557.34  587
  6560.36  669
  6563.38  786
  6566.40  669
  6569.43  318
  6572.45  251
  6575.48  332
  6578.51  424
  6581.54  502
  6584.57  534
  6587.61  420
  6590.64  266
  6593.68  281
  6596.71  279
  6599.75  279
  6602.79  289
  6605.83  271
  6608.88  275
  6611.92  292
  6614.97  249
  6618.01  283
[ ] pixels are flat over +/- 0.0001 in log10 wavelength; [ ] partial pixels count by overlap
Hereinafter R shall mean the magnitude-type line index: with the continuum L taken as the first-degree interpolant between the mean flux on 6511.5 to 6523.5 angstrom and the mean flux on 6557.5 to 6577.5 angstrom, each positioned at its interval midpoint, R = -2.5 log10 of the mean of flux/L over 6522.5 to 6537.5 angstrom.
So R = 0.27 mag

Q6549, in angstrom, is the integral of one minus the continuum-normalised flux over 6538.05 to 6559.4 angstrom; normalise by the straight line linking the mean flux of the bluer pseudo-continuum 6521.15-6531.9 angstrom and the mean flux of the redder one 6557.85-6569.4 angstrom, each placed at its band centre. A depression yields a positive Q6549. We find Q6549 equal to 4.8 angstrom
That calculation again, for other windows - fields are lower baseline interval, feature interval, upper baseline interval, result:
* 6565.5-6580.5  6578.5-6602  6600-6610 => -2.3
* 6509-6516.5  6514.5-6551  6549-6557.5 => 4.8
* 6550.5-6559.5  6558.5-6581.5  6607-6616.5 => -4.6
